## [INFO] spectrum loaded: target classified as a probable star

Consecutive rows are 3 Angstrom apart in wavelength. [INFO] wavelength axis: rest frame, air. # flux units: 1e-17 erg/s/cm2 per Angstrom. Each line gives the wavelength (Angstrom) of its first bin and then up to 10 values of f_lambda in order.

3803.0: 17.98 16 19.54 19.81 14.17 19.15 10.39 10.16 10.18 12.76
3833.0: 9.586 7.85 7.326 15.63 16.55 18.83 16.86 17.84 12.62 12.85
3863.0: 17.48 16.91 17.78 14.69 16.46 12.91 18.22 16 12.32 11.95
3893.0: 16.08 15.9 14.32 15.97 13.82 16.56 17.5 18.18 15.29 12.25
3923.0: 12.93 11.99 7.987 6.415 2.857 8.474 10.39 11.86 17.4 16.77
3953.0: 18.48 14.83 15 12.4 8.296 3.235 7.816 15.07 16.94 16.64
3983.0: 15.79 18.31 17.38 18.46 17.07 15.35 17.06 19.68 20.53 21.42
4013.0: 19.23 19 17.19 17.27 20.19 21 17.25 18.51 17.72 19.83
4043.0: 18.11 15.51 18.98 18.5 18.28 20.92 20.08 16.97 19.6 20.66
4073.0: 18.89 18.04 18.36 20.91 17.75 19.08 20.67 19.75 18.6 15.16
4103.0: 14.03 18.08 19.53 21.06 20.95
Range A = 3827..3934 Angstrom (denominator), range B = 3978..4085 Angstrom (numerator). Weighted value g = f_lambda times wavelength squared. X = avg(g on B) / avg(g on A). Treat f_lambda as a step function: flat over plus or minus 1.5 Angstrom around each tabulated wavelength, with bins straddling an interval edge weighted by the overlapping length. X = 1.4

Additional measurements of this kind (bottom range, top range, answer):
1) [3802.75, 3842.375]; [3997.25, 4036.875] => 1.55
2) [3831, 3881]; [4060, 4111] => 1.43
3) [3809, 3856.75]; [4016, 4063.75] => 1.48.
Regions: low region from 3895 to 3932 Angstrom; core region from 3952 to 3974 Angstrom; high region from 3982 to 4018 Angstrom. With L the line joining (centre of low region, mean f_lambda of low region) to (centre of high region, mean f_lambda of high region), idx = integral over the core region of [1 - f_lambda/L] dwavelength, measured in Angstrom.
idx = 6.52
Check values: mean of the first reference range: 14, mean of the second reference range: 18.3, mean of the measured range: 11.5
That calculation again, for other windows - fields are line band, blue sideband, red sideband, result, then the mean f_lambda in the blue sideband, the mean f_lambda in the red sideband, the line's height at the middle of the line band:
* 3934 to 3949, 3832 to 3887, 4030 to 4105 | 5.2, 14.8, 18.5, 16.2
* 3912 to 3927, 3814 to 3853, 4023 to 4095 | 1.0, 13.1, 19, 15.3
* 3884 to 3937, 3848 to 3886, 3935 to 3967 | 4.6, 16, 12.7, 14.3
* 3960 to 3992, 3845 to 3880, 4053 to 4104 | 7.3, 16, 18.7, 17.4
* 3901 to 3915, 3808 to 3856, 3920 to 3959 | -4.3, 14.1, 11.8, 12.5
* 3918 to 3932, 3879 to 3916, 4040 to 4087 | 4.5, 15.5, 18.8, 16.1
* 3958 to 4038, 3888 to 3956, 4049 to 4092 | 0.0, 13.4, 19.2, 16.3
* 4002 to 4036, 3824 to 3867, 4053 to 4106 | -3.5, 13.6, 18.7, 17.4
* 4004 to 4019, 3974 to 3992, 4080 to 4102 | -2.0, 17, 18.7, 17.4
